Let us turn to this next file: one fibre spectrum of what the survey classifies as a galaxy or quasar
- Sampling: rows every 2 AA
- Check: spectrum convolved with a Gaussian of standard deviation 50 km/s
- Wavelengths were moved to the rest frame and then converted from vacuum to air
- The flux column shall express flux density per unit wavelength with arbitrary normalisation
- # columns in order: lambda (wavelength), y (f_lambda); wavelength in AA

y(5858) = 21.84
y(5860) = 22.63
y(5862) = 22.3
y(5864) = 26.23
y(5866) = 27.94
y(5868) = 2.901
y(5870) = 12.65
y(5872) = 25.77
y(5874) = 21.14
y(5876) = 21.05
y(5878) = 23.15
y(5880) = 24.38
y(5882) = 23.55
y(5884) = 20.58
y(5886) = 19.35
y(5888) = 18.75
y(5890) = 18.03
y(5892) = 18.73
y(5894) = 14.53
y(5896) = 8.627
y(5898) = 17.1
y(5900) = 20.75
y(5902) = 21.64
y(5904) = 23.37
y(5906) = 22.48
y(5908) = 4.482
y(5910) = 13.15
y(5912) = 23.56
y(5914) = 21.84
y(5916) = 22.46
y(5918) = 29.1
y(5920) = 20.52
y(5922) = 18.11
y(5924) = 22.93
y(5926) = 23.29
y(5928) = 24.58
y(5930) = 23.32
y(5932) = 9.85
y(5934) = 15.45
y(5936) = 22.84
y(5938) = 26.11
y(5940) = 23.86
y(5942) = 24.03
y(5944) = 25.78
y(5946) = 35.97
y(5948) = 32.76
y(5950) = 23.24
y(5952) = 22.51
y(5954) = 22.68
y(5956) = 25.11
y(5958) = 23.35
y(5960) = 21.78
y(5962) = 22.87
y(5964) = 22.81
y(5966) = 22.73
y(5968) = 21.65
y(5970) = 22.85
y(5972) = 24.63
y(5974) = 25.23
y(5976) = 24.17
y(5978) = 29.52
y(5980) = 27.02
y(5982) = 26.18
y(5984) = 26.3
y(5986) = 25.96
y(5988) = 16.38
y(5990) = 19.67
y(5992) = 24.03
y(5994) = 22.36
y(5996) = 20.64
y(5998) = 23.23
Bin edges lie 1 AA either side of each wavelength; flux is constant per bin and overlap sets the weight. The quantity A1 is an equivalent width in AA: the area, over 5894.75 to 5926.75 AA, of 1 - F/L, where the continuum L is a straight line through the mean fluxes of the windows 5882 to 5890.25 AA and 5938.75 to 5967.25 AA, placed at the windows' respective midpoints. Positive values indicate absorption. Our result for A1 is 3.3 AA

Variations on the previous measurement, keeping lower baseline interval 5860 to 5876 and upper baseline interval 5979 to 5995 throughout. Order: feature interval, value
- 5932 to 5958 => -2.42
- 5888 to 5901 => 2.72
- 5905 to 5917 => 1.88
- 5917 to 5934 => 0.47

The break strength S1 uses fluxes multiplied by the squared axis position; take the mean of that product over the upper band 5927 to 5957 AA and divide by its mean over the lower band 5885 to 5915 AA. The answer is 1.36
